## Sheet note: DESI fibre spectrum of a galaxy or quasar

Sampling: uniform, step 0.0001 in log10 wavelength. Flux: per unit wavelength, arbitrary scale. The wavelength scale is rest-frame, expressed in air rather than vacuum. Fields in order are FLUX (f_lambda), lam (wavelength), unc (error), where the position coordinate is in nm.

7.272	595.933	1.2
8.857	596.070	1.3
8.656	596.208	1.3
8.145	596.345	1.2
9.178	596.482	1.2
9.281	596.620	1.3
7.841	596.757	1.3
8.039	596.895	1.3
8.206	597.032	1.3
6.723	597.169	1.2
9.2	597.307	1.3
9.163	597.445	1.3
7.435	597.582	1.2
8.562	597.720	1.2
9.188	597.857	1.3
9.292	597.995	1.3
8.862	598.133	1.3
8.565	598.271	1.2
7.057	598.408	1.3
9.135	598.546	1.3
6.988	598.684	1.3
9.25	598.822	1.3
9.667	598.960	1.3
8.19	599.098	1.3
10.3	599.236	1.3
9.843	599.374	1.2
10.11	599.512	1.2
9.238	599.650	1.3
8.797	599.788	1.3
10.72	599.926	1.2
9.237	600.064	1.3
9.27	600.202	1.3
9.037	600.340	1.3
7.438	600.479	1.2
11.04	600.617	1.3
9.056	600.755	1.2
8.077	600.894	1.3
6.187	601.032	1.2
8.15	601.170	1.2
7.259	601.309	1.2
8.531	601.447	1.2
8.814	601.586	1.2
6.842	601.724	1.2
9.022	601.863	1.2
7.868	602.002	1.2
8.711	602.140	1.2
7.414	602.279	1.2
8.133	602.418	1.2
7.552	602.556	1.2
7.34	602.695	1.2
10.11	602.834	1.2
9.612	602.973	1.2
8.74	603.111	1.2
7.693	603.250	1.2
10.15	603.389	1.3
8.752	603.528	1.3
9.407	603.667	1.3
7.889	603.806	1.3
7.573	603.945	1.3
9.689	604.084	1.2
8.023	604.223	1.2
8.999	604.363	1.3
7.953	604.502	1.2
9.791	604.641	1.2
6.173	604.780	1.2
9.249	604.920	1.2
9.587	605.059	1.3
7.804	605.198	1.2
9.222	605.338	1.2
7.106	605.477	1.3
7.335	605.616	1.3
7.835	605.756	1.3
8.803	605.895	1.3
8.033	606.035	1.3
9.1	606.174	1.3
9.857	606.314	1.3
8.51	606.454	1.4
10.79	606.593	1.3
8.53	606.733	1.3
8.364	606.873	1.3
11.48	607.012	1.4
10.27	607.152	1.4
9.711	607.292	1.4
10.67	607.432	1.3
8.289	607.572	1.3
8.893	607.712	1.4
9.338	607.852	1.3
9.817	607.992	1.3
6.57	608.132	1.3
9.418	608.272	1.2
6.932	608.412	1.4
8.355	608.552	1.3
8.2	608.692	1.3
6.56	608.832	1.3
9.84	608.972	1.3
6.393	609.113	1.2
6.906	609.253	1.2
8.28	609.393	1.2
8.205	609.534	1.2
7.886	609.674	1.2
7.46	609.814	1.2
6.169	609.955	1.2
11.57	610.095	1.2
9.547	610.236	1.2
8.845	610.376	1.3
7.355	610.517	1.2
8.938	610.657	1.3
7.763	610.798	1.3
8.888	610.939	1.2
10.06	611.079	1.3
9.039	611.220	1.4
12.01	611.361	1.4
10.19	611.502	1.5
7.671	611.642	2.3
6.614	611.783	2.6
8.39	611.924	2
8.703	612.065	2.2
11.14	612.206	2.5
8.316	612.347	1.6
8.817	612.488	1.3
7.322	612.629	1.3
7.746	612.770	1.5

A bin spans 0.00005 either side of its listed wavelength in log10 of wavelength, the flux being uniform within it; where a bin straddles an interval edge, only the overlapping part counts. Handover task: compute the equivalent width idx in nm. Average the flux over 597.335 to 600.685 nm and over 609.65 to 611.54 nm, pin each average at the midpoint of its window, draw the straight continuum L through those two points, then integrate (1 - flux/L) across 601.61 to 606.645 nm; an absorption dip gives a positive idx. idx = 0.27 nm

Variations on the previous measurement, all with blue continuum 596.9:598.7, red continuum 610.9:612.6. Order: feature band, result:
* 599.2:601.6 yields -0.12 nm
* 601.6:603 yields 0.06 nm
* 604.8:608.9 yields 0.05 nm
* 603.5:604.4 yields 0.01 nm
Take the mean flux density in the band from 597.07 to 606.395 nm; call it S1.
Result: 8.59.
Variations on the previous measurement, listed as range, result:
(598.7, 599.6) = 9.4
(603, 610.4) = 8.62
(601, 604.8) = 8.35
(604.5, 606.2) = 8.3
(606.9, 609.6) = 8.63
